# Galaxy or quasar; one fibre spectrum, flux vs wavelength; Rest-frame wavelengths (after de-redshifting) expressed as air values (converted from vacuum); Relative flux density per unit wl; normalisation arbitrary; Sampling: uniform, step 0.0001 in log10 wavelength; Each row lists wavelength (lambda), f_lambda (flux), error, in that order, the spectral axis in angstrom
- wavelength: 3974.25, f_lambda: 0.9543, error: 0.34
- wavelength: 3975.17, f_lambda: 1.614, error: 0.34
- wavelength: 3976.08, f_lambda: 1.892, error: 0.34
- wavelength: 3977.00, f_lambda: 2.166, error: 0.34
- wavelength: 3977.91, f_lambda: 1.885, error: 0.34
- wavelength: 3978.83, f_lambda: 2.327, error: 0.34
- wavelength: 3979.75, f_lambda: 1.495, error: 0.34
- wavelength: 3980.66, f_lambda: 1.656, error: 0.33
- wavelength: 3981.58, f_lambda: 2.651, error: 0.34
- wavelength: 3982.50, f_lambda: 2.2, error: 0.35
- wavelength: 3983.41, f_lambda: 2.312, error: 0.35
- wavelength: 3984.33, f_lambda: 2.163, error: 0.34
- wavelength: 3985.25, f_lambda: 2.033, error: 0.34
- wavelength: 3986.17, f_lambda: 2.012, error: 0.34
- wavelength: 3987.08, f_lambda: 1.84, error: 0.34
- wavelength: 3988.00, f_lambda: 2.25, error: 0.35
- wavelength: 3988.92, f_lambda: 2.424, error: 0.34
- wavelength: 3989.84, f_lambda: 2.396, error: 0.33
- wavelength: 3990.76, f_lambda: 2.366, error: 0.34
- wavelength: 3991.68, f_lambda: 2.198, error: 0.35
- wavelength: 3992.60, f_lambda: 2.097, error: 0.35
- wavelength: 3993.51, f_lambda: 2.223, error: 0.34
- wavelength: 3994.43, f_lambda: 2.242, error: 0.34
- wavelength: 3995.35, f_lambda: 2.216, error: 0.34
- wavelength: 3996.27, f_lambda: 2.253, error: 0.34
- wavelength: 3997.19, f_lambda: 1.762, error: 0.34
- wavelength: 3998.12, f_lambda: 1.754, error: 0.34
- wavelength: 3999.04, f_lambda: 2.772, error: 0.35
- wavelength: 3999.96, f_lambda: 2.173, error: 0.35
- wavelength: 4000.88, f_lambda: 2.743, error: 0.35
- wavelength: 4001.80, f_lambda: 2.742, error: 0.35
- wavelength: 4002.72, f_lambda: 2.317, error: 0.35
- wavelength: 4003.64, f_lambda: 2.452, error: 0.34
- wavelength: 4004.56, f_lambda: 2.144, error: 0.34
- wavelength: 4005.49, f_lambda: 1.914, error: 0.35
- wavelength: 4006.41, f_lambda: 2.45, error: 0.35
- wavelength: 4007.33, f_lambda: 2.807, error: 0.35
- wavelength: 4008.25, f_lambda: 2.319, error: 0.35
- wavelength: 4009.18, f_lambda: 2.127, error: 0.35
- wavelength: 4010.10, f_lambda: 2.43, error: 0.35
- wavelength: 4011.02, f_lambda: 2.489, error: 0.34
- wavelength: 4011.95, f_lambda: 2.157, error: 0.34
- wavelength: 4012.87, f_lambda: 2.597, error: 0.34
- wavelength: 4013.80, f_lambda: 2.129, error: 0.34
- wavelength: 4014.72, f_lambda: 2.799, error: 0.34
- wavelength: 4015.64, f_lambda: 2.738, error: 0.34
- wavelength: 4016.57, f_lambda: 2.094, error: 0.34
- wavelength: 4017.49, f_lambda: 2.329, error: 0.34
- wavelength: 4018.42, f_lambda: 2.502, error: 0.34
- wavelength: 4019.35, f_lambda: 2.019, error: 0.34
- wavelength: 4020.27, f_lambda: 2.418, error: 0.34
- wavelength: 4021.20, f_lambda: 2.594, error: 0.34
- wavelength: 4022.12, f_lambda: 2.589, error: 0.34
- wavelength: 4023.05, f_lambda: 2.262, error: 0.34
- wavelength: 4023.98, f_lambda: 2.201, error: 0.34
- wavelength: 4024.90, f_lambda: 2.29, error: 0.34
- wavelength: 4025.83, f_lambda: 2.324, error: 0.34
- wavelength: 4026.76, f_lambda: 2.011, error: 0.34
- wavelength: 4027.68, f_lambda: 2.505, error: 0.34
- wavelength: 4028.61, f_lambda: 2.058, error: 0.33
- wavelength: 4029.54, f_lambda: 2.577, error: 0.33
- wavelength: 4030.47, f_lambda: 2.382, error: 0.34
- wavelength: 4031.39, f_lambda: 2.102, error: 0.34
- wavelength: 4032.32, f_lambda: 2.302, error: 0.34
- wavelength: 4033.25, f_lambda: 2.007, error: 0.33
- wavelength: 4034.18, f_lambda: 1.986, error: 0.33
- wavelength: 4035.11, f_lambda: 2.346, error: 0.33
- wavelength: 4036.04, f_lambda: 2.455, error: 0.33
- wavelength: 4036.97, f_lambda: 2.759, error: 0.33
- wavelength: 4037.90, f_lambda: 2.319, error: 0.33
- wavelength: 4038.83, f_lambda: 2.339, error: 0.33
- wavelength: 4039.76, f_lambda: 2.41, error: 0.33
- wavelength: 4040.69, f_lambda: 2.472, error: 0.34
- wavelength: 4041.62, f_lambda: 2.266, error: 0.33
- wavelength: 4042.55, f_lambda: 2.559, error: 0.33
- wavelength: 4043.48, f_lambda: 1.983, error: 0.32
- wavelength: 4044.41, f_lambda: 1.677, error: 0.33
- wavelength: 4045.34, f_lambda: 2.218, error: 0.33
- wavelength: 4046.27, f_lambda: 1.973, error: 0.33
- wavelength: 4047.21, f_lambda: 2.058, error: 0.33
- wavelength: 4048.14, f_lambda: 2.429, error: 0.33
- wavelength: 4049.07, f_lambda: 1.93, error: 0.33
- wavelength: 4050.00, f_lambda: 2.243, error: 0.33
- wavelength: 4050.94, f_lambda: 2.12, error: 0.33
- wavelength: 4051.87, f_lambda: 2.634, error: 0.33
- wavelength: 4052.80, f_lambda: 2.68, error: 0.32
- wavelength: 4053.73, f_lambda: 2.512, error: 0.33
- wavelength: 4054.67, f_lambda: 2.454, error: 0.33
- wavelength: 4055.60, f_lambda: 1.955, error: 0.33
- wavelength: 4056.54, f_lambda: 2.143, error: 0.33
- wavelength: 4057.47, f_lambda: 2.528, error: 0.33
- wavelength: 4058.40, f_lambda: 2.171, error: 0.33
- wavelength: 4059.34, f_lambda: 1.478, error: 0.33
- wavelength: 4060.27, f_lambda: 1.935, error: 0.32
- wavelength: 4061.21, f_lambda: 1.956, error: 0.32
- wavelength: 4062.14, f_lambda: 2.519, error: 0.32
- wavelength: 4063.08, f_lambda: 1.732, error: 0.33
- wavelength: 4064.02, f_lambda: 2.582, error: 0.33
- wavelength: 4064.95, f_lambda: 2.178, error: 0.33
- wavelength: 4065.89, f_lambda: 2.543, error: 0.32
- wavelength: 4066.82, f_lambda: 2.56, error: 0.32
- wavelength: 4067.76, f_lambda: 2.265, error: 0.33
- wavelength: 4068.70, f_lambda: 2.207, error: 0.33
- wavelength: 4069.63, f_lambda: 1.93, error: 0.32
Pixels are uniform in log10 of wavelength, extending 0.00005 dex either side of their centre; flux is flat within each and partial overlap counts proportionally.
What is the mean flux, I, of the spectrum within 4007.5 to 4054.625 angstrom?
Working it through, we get 2.32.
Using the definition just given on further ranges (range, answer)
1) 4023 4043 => 2.32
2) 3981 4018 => 2.3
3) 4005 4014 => 2.35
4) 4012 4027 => 2.37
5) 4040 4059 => 2.25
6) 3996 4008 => 2.33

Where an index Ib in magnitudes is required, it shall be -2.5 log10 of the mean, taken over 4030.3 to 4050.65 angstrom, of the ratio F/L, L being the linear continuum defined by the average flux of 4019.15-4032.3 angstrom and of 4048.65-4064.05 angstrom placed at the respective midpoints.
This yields 0.01 mag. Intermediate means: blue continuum 2.32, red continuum 2.2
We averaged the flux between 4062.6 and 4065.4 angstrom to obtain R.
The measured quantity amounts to 2.16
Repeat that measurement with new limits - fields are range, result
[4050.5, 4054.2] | 2.49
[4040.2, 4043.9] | 2.33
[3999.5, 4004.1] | 2.49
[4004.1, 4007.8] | 2.33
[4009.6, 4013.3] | 2.42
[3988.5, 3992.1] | 2.34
